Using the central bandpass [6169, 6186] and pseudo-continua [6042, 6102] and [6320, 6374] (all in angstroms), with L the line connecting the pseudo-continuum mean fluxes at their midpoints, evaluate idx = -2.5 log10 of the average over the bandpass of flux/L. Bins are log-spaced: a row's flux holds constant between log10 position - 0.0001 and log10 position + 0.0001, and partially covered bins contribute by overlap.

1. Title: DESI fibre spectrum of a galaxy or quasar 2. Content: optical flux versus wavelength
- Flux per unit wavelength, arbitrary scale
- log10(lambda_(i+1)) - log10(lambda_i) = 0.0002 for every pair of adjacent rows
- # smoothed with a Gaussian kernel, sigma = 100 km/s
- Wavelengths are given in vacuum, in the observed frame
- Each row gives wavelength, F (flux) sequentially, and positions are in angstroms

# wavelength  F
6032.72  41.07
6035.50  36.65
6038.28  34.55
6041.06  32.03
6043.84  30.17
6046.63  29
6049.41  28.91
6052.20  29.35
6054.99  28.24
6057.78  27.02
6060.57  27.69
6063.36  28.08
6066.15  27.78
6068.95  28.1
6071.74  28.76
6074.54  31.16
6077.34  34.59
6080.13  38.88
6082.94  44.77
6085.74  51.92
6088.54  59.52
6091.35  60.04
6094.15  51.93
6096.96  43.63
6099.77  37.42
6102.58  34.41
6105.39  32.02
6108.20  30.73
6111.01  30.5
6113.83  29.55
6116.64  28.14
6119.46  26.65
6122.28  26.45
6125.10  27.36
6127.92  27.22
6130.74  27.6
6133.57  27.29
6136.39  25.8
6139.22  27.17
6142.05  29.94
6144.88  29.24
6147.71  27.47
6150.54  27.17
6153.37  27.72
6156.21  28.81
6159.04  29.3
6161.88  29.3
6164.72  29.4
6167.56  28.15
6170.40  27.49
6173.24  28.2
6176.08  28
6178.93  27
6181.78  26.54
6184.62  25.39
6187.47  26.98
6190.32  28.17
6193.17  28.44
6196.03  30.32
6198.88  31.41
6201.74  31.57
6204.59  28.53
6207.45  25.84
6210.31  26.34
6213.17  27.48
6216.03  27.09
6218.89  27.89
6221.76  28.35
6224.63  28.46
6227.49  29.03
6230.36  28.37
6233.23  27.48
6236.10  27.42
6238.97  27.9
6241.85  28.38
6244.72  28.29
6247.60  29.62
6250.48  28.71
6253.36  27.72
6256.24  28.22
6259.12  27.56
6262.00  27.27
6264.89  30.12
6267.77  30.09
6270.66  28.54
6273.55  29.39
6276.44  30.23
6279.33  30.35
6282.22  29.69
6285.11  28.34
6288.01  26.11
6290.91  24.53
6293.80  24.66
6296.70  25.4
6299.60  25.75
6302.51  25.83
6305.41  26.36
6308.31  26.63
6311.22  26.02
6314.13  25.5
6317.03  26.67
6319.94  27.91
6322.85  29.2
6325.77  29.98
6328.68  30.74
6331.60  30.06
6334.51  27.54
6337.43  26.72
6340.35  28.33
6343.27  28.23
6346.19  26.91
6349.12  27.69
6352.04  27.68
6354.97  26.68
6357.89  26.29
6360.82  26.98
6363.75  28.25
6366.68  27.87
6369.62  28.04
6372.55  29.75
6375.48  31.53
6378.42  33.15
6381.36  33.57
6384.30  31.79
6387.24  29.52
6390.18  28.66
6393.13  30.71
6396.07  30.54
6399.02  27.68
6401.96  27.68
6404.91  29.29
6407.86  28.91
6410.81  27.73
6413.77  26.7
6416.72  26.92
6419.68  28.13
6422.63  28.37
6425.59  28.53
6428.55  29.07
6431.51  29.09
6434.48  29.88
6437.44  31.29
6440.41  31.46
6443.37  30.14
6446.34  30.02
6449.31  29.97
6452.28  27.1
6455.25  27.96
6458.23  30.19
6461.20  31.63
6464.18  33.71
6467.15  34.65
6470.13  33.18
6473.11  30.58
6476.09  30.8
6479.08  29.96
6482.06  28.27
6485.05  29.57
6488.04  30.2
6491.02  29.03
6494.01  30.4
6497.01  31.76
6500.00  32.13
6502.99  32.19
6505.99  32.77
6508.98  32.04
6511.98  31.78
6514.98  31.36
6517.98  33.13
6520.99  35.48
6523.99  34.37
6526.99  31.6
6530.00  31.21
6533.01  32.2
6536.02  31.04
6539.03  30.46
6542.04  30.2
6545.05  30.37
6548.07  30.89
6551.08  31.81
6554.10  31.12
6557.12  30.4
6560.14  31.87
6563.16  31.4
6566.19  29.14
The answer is 0.22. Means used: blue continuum 36.5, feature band 27.1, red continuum 28.2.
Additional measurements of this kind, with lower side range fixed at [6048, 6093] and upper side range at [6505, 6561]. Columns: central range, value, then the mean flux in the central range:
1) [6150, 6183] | 0.24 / 28.1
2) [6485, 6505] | 0.04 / 30.9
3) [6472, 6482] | 0.08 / 30.1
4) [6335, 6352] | 0.21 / 27.6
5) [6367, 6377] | 0.13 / 29.6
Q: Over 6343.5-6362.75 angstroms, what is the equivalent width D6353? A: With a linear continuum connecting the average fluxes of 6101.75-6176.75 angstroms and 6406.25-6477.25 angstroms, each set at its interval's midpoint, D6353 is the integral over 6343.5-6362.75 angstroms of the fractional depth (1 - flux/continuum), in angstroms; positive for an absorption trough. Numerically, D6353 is 1.5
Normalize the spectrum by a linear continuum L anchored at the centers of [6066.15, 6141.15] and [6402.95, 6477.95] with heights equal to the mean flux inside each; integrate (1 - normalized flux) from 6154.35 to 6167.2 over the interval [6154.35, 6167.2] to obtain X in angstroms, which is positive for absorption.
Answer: 1.9 angstroms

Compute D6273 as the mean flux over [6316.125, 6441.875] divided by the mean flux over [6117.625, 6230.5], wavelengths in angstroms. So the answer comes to 1.0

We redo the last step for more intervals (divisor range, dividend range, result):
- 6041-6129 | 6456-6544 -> 0.92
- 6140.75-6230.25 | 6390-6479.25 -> 1.05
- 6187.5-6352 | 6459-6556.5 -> 1.13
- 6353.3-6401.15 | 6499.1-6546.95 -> 1.09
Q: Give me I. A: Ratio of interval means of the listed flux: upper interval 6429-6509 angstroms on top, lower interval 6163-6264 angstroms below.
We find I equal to 1.09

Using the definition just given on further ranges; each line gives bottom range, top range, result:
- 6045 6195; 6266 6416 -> 0.90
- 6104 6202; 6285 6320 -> 0.92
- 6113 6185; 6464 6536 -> 1.14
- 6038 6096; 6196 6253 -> 0.79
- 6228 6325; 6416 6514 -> 1.10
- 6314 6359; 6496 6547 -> 1.14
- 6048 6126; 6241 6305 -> 0.80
